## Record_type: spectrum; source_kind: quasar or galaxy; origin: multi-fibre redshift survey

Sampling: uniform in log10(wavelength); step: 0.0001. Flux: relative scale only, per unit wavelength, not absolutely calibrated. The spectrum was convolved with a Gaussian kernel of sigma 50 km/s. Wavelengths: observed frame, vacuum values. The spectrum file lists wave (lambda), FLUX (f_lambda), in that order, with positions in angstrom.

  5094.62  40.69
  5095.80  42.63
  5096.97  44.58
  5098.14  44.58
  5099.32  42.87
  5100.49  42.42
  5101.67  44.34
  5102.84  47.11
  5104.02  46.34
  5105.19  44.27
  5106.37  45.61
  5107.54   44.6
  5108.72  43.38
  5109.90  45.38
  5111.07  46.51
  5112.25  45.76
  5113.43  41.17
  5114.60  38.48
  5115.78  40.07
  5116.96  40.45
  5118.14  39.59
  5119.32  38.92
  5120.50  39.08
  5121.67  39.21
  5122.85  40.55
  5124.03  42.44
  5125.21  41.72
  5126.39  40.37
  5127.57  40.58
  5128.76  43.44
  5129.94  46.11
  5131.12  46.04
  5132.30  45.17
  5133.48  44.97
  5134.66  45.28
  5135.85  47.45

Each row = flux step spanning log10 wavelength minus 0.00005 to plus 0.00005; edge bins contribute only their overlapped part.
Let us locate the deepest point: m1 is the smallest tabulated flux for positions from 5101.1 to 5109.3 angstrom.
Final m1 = 43.38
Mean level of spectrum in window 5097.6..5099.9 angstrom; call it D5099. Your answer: 43.6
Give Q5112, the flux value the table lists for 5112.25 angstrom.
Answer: 45.76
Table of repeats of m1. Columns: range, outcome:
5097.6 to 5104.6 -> 42.42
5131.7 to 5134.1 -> 44.97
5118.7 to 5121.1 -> 38.92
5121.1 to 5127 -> 39.21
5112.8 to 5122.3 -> 38.48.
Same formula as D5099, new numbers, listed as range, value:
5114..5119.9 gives 39.5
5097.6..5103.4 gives 44.2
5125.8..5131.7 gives 43.3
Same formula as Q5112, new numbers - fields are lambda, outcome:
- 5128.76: 43.44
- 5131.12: 46.04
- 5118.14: 39.59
